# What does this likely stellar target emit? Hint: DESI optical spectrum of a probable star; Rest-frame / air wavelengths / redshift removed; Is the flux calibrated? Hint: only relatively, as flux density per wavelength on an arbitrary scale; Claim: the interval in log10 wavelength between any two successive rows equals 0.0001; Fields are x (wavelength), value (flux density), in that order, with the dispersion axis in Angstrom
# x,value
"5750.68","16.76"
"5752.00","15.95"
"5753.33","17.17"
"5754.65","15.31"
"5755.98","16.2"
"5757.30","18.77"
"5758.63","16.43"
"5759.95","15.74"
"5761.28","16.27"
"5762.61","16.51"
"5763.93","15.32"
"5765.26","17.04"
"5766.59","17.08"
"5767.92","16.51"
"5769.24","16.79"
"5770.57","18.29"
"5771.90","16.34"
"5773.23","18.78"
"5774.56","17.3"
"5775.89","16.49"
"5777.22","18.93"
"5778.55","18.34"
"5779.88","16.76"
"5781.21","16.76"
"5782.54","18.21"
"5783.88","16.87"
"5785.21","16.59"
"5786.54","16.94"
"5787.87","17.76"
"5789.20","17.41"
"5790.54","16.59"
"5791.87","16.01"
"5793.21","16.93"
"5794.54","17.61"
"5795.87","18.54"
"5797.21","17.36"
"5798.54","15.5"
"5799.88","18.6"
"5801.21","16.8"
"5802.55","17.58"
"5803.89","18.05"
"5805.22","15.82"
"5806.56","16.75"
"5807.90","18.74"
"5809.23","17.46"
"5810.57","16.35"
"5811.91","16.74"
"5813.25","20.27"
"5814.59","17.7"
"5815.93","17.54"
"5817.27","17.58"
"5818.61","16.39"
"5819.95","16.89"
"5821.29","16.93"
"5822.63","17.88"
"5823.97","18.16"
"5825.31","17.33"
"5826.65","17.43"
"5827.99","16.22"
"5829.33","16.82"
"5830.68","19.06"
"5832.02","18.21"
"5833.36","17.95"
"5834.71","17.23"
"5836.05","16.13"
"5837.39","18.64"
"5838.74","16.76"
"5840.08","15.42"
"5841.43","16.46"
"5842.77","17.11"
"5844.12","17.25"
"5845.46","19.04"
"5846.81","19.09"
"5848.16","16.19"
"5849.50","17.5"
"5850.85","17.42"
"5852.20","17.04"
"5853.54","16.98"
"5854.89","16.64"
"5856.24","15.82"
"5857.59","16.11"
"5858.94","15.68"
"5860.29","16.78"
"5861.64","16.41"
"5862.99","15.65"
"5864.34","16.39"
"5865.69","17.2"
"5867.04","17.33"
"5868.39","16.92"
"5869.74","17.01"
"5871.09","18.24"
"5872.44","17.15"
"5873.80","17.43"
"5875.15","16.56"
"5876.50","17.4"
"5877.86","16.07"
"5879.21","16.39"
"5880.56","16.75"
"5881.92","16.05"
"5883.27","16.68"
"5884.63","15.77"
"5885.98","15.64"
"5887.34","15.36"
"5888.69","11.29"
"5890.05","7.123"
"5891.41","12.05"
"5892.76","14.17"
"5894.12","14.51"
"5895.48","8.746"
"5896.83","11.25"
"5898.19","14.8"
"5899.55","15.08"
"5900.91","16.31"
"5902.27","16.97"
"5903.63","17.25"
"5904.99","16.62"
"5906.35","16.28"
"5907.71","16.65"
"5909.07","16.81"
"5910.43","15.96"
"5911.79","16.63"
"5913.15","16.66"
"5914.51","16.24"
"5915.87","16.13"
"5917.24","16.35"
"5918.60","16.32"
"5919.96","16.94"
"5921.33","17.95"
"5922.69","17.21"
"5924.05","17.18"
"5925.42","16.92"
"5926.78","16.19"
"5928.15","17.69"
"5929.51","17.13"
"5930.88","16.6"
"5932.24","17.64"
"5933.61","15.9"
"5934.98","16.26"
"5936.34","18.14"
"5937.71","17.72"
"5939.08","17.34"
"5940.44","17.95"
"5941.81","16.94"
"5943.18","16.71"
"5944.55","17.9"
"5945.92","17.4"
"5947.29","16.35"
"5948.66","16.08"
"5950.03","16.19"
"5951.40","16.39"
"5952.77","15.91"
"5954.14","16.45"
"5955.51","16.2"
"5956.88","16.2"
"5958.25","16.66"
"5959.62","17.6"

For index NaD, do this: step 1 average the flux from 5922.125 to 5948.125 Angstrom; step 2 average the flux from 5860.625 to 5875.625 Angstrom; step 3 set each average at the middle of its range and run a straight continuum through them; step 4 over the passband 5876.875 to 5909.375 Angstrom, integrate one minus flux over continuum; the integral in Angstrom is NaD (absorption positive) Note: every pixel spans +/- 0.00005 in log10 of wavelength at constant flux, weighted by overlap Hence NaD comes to 4.3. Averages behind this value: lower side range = 16.9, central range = 14.8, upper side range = 17.1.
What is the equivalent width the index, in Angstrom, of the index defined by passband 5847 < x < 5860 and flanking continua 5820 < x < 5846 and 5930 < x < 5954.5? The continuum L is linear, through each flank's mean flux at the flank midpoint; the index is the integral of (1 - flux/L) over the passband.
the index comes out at 0.4 Angstrom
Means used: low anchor 17.4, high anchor 16.9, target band 16.7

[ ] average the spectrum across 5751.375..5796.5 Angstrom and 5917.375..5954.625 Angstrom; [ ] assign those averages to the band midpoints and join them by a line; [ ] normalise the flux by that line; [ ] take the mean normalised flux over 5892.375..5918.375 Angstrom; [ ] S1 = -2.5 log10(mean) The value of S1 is 0.10 mag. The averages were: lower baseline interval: 17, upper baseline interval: 16.9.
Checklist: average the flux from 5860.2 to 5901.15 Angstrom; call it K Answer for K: 15.3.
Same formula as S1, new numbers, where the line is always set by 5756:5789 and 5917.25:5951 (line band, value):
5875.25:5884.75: 0.04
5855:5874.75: 0.02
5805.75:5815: -0.04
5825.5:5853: -0.02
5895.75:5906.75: 0.12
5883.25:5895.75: 0.29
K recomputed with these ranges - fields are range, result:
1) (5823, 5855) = 17.4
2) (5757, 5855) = 17.3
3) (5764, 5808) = 17.2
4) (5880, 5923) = 15.2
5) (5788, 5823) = 17.3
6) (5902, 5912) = 16.6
